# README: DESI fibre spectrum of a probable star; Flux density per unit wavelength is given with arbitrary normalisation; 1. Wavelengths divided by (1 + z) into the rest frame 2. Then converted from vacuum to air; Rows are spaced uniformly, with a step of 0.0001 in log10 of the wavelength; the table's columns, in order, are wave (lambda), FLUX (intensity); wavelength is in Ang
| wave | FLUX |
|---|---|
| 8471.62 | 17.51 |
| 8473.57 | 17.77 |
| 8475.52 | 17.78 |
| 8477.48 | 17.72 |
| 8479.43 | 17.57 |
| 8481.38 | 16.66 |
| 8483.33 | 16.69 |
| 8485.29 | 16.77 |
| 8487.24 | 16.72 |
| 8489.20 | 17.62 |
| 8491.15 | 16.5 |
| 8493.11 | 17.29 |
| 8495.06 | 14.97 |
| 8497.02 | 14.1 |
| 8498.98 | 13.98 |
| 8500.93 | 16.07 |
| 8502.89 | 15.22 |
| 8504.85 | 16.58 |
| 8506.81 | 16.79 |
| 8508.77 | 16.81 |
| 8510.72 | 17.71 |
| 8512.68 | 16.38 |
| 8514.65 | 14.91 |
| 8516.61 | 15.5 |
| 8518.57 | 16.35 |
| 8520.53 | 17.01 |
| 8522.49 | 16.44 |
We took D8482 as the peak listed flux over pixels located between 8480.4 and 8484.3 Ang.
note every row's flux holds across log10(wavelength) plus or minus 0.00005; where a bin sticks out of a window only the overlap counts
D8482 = 16.69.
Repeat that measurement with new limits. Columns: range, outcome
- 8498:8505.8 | 16.58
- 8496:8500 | 14.1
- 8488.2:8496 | 17.62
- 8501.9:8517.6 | 17.71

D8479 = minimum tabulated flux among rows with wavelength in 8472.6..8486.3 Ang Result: 16.66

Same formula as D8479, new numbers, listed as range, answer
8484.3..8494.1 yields 16.5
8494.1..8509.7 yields 13.98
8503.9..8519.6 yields 14.91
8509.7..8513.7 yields 16.38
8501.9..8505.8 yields 15.22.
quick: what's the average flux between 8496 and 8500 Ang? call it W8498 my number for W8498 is 14.1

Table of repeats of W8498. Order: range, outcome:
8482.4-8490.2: 16.9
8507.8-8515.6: 16.5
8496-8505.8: 15.2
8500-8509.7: 16.3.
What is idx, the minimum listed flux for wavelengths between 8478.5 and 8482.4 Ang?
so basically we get 16.66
